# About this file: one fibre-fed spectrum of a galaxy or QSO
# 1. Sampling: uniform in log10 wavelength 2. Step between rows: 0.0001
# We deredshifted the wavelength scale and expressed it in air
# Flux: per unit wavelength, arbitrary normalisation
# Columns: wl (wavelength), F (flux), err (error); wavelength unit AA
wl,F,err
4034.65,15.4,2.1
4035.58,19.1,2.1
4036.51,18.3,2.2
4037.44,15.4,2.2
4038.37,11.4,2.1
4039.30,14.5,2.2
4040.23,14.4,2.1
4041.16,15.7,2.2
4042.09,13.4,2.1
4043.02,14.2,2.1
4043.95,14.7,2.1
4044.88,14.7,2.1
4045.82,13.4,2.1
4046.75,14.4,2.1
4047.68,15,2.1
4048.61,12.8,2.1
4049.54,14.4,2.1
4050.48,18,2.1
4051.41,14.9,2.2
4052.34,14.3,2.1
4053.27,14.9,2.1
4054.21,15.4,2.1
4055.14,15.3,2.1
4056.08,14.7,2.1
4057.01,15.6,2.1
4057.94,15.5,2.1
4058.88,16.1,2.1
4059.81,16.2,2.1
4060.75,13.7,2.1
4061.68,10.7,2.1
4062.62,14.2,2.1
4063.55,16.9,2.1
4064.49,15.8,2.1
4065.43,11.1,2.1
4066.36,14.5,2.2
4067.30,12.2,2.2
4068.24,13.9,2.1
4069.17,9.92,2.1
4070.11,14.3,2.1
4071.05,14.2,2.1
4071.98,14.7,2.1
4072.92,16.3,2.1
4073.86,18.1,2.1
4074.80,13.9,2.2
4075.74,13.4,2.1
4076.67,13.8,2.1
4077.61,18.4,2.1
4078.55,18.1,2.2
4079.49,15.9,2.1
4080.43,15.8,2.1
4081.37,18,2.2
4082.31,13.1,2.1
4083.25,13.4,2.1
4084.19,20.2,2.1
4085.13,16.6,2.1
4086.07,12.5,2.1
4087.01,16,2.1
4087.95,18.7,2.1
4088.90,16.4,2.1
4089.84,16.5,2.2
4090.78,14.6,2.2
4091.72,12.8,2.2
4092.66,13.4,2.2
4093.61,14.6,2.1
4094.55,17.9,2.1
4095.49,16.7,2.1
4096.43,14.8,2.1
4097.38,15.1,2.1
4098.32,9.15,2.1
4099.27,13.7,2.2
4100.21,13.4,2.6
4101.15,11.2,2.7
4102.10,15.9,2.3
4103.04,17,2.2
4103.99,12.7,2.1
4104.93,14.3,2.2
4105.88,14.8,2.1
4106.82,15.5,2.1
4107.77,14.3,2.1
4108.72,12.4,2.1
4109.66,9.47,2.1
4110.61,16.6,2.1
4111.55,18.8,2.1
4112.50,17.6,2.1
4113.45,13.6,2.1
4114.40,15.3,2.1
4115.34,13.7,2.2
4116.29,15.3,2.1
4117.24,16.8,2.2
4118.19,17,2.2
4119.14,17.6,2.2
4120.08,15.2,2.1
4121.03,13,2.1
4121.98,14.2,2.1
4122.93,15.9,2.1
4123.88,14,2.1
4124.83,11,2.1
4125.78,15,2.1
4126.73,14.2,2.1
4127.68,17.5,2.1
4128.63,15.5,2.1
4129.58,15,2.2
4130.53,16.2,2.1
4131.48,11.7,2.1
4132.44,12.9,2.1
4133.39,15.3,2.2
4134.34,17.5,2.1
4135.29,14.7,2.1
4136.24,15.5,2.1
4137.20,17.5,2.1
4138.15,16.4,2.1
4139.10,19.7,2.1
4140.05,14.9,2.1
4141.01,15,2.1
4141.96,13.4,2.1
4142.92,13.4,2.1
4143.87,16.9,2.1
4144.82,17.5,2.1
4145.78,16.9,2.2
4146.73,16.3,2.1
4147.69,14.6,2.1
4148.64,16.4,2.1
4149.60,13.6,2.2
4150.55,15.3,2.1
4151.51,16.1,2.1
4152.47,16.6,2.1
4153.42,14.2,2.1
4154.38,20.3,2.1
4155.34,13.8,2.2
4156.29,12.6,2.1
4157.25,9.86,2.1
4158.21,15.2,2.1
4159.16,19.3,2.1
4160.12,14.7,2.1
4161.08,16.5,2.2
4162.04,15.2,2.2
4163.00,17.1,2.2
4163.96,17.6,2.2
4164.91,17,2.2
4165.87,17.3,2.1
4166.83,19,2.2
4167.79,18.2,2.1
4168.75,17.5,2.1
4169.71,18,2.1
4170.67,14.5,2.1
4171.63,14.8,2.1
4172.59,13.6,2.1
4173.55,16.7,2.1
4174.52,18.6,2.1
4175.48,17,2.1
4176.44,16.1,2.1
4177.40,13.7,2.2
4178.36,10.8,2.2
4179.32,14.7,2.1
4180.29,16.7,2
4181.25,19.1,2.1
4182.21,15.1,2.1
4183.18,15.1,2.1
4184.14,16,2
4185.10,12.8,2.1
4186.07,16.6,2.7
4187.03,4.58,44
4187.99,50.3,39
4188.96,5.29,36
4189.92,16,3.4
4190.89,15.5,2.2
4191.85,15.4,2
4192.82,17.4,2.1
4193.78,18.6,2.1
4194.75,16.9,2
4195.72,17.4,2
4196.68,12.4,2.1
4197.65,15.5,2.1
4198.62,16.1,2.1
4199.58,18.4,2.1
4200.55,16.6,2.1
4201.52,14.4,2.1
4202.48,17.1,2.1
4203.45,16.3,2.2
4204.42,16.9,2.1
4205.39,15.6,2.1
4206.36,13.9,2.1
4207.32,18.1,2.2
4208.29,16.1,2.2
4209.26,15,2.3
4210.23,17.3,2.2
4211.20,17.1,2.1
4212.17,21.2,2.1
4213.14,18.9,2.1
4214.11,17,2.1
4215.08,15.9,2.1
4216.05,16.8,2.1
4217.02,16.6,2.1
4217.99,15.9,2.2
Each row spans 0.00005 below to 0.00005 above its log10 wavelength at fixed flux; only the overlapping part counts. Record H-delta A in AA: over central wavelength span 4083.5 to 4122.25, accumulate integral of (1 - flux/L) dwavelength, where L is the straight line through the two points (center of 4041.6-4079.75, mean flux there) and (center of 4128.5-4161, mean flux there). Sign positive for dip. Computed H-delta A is 0.1 AA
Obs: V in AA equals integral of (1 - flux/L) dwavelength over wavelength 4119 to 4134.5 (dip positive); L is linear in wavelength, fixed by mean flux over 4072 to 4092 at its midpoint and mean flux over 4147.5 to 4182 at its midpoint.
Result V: 1.15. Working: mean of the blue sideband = 15.8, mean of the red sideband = 15.9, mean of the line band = 14.7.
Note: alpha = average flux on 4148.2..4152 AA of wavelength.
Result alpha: 15.3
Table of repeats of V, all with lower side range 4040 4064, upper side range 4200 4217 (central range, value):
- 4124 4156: 0.8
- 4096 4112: 1.4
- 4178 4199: 0.2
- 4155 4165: 0.5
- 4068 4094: -0.3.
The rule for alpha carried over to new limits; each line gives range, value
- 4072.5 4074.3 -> 17.2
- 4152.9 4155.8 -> 16.1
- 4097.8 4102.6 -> 12.7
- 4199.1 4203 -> 16.6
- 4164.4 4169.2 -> 17.8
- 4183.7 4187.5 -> 12.5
